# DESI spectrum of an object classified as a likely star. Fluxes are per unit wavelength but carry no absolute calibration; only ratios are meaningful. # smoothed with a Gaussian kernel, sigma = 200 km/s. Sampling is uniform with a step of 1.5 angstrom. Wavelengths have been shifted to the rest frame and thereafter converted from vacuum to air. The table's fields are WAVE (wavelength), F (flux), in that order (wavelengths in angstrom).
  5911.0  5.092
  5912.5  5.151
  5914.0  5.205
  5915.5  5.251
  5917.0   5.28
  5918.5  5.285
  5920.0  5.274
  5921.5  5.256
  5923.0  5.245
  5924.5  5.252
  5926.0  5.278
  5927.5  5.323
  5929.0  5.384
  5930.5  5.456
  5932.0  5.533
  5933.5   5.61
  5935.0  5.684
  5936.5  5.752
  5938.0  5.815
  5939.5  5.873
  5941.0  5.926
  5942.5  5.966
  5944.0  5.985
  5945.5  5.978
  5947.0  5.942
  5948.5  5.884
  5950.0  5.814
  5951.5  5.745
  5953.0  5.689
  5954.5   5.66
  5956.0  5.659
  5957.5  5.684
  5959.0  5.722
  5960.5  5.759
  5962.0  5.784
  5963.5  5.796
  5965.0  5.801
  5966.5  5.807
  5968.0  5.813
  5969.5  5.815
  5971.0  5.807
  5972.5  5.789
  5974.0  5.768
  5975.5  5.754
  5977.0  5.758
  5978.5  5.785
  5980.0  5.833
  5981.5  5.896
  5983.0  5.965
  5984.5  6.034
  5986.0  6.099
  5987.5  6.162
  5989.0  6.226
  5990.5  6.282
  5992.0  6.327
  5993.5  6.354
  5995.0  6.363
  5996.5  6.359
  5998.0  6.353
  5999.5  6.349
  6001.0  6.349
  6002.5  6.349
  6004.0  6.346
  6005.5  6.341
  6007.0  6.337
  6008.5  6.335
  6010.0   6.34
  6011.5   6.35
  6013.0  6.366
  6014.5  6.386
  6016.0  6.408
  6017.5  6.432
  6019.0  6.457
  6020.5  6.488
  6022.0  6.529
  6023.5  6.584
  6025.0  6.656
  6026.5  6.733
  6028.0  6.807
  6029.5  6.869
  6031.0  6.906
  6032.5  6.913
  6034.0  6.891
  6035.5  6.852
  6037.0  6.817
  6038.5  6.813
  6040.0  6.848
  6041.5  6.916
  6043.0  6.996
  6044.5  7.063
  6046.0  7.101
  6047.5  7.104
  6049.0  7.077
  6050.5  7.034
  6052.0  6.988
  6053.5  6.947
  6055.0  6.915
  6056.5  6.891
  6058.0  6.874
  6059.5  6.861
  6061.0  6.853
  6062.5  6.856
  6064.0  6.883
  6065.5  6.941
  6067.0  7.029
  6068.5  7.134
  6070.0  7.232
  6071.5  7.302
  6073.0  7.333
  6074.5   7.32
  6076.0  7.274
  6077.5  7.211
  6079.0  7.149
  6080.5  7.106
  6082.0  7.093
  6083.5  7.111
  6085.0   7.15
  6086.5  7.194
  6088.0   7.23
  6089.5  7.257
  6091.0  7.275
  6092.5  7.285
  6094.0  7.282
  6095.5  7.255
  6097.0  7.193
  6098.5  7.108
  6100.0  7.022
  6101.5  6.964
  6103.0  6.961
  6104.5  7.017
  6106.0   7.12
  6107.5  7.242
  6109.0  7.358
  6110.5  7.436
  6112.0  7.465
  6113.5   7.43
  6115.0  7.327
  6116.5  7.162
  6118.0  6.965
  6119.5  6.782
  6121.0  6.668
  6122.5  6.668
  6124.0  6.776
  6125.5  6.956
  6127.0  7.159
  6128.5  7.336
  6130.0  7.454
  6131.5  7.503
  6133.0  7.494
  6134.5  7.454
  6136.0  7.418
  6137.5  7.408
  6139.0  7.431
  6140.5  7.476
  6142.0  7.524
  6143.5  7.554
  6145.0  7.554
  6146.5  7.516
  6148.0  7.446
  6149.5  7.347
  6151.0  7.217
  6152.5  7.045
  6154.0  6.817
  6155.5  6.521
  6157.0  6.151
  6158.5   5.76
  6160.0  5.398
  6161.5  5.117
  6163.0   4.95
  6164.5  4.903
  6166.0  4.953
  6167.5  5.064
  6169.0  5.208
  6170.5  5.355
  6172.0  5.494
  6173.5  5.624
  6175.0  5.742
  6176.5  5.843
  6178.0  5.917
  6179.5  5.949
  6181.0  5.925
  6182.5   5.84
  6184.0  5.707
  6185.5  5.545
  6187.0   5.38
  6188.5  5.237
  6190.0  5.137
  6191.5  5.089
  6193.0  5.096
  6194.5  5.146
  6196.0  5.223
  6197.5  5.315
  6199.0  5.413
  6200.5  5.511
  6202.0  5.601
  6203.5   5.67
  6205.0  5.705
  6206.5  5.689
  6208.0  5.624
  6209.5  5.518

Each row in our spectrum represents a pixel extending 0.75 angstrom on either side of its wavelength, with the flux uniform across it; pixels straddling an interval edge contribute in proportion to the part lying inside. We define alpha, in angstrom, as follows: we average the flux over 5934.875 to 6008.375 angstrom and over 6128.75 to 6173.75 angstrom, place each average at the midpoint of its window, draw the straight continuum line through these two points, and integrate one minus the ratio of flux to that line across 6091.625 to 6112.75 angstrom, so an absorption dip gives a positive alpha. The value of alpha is -2.6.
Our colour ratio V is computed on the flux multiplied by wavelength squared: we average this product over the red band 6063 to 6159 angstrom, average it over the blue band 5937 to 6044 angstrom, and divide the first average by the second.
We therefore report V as 1.20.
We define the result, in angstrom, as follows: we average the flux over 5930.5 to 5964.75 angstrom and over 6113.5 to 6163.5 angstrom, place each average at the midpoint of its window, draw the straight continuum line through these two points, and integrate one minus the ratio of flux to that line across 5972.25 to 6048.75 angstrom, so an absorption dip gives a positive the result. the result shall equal -3.3 angstrom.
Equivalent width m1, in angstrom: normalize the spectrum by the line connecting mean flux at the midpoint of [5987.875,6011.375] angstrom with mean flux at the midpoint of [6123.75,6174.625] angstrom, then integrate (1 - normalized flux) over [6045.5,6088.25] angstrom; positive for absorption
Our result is -4.1 angstrom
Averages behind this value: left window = 6.33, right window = 6.59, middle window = 7.07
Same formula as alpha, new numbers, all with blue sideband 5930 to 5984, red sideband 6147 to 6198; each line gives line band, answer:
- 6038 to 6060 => -4.58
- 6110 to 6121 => -2.75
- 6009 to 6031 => -2.93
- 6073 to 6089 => -3.99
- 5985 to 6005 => -1.80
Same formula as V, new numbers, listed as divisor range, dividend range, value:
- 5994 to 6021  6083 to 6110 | 1.16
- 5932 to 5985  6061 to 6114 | 1.29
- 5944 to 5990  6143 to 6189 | 1.10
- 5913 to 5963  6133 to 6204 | 1.17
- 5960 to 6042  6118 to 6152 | 1.21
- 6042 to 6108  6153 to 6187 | 0.82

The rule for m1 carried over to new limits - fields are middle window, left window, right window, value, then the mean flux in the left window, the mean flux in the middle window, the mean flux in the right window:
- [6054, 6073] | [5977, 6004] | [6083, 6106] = -0.4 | 6.17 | 6.99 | 7.15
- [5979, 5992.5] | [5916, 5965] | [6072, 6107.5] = 0.0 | 5.63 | 6.08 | 7.17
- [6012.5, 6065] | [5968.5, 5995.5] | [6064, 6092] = -0.9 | 6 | 6.81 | 7.18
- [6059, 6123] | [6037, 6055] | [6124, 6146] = 0.5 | 6.98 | 7.13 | 7.39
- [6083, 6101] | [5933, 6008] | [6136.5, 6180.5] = -3.0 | 5.96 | 7.19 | 6.29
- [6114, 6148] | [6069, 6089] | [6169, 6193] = -4.8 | 7.21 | 7.26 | 5.56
